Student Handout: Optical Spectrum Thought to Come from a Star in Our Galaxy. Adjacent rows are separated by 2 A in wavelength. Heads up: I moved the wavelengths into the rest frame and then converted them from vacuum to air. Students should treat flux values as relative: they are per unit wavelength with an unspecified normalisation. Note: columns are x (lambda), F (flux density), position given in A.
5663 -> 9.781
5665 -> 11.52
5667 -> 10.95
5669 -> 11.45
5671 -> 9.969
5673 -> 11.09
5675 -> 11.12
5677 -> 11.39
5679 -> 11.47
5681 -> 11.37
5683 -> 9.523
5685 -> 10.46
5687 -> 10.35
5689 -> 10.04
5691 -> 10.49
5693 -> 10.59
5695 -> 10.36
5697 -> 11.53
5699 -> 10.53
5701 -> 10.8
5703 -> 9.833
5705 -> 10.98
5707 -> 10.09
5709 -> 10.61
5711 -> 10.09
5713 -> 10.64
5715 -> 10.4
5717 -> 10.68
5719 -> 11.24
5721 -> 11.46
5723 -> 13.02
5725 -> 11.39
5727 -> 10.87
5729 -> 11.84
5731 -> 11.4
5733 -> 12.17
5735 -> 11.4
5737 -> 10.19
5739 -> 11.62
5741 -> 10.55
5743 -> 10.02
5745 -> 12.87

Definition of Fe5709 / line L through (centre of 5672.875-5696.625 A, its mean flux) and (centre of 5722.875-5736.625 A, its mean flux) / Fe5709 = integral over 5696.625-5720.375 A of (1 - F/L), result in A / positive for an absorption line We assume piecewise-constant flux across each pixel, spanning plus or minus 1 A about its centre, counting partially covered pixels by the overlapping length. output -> 1.2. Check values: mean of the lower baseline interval 10.7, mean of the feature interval 10.6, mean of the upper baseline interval 11.6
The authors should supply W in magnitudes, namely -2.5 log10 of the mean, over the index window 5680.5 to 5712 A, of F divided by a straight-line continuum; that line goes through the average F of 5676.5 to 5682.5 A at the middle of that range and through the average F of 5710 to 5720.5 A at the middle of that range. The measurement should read 0.05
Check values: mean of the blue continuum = 11.3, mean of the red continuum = 10.7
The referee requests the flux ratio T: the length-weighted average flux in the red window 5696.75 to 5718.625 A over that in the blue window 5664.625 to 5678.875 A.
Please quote 0.95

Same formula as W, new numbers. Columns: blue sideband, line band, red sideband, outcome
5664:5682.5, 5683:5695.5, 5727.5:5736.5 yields 0.09 mag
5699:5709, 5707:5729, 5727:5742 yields -0.02 mag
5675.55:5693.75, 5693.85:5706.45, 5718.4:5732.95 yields 0.04 mag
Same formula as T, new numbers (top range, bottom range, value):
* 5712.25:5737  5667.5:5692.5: 1.06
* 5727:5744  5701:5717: 1.07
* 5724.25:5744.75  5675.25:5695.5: 1.05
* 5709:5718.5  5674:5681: 0.93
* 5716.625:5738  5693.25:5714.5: 1.09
